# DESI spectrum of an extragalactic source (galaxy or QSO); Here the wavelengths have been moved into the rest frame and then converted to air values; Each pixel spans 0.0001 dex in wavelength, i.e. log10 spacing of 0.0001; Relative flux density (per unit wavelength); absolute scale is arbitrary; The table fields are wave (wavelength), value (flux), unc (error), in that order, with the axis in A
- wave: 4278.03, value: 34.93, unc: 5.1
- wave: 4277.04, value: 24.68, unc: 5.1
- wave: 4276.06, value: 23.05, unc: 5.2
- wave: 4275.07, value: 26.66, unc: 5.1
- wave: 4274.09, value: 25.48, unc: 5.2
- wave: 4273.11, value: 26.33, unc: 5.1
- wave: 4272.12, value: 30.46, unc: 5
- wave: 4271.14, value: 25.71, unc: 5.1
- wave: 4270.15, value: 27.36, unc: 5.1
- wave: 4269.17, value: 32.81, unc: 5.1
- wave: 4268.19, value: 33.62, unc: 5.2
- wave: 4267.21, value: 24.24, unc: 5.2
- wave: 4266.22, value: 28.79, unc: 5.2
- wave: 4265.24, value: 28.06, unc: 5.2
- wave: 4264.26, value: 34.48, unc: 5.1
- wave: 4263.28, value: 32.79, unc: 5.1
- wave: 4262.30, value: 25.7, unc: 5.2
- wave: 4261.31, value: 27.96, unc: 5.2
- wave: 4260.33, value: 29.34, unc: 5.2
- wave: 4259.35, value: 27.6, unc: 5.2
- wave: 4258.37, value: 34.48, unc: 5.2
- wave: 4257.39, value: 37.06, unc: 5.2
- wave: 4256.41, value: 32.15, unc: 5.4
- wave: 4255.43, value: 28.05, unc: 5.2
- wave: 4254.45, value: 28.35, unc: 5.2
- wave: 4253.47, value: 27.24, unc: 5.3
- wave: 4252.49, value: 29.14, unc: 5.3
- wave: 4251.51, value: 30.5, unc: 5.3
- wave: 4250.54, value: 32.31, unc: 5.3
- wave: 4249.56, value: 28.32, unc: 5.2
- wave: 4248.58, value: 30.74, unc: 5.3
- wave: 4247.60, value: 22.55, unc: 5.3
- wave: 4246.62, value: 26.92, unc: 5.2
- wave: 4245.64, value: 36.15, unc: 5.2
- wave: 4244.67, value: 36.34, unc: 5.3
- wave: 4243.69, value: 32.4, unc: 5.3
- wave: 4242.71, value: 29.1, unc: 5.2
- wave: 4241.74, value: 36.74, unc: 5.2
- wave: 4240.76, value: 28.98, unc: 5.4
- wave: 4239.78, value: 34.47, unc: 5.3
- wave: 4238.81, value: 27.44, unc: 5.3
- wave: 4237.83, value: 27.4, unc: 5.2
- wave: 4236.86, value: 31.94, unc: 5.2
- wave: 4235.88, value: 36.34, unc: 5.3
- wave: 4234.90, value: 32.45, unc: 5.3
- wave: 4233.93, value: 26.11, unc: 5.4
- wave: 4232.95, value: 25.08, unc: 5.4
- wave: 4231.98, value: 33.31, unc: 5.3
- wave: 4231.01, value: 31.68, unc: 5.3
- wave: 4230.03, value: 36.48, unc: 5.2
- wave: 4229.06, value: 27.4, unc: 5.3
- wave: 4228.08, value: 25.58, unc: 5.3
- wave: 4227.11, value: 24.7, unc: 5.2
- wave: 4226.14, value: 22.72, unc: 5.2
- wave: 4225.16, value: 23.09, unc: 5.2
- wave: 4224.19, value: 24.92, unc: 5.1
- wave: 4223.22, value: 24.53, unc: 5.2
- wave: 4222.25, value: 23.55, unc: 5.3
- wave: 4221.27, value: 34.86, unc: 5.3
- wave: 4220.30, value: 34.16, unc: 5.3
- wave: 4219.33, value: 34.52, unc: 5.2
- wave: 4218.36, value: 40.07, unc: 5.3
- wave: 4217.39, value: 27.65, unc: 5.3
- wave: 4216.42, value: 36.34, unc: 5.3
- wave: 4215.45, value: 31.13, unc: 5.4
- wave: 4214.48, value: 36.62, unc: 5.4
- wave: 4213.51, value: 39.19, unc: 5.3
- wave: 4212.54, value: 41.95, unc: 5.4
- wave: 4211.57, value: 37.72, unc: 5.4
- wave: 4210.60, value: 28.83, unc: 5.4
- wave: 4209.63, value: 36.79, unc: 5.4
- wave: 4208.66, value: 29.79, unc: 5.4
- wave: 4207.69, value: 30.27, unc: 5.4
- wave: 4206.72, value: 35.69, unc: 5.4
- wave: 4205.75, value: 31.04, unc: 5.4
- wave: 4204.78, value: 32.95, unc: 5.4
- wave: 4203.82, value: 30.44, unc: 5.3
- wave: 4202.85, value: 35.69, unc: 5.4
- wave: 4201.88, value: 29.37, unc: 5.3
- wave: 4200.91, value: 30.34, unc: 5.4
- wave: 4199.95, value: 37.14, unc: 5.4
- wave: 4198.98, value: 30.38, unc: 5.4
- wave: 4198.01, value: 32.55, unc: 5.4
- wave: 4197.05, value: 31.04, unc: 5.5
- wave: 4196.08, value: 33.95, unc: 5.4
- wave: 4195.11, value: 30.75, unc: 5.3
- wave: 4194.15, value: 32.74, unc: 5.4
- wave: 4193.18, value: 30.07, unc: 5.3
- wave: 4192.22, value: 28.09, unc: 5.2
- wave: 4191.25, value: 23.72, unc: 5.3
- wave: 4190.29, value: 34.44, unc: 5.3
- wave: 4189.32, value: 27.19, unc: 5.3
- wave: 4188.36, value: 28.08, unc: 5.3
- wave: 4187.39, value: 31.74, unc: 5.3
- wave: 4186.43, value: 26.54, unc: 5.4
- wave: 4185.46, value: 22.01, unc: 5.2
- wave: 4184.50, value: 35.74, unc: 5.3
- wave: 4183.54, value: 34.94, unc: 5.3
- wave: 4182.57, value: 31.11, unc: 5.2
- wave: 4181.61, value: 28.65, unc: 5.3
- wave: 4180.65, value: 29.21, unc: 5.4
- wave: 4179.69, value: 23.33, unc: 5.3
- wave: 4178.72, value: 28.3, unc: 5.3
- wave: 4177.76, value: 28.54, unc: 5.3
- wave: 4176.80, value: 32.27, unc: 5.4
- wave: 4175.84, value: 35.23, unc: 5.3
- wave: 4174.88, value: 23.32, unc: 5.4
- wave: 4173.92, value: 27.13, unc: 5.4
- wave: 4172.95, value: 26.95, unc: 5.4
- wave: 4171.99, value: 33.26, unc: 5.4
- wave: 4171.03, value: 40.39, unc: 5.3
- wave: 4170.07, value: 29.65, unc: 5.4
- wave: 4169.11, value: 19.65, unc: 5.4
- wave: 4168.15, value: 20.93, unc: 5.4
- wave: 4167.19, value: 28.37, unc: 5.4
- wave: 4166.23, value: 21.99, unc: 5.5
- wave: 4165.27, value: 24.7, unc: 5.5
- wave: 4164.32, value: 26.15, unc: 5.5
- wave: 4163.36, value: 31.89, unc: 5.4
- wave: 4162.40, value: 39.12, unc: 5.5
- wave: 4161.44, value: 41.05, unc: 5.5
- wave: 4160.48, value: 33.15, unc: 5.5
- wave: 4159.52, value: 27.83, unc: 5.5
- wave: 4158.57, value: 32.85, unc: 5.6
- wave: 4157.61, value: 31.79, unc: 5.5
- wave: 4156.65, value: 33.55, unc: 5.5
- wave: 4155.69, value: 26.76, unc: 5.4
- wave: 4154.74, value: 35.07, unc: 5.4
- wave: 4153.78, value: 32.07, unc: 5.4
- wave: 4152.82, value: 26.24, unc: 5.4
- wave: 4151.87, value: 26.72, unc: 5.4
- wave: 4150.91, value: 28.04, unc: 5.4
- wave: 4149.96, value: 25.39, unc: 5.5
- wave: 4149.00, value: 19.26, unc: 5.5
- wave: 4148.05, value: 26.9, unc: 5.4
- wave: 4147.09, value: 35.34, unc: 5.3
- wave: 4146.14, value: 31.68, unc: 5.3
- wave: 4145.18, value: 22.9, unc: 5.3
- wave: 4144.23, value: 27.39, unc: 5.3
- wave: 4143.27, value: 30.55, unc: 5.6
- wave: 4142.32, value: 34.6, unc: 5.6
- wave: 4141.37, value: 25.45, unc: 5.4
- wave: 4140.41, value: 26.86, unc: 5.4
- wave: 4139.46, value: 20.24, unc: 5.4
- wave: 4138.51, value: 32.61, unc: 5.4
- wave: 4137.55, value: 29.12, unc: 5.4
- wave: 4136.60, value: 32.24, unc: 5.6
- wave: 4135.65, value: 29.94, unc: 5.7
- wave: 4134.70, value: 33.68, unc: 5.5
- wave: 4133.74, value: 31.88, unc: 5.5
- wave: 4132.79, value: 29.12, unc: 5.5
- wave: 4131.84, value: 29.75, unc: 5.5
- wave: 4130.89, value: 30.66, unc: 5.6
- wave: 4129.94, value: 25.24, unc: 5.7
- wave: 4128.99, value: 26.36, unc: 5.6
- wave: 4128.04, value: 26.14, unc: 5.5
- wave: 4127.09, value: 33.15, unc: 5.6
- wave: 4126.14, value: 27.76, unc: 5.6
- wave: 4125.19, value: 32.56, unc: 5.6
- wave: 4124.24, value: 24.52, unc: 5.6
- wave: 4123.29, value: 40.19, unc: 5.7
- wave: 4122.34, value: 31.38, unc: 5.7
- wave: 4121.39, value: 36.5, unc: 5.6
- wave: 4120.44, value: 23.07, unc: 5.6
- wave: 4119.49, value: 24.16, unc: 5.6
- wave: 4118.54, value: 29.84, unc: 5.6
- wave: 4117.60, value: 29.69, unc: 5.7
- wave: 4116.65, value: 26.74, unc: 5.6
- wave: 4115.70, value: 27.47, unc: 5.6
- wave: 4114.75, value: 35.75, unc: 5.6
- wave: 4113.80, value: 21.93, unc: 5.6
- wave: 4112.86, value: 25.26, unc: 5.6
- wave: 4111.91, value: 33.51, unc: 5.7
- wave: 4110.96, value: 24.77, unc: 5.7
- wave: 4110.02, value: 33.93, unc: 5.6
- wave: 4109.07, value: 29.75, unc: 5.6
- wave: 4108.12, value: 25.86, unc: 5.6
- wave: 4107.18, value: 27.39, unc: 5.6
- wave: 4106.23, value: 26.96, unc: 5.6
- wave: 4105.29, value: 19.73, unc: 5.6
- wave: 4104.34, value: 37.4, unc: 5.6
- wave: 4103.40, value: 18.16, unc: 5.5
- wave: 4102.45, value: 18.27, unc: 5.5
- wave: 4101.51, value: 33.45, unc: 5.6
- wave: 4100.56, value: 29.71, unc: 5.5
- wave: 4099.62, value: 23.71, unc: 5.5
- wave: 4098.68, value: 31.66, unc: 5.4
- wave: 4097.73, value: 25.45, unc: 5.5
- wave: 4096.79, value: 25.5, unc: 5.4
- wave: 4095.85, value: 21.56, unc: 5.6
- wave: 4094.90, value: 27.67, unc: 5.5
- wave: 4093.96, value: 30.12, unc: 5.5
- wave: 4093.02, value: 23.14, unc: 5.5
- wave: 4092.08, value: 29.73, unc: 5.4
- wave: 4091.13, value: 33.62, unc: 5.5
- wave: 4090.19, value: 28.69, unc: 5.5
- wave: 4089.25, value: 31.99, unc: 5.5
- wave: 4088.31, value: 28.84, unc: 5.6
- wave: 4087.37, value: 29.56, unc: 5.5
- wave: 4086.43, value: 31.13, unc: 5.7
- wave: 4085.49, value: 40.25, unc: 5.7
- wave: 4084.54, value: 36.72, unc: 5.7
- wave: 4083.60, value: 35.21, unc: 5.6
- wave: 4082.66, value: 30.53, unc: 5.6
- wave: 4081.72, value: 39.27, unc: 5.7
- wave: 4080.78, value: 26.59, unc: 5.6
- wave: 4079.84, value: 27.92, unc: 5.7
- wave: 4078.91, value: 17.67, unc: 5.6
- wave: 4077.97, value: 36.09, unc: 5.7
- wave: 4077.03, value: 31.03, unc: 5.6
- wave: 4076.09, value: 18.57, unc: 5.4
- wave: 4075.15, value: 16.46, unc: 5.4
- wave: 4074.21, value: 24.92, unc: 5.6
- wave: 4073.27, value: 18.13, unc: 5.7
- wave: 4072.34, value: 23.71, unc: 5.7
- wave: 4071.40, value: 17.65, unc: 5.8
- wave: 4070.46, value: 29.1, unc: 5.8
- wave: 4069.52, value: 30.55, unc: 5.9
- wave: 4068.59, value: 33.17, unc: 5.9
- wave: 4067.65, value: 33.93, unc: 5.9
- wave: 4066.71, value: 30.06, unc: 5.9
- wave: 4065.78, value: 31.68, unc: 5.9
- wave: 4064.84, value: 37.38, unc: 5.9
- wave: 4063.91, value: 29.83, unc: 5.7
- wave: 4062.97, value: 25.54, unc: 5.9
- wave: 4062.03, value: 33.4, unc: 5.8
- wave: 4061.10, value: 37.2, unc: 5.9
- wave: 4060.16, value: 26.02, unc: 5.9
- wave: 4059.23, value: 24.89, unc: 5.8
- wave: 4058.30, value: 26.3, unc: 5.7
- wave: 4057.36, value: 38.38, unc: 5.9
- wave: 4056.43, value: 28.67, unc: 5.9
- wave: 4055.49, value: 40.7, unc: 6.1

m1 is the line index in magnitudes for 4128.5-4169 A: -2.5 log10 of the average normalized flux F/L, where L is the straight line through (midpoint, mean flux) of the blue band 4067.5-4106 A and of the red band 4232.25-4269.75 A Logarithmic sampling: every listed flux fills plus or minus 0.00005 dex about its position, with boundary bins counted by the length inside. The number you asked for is -0.01 mag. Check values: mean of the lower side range 27.9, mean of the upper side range 30.4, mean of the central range 29.1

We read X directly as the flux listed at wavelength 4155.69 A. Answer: 26.76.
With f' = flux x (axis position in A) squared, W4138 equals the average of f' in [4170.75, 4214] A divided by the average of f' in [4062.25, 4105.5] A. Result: 1.16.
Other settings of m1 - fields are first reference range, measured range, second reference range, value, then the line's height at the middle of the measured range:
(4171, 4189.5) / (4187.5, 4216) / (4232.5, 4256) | -0.09 mag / 29.7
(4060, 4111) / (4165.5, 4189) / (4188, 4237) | 0.07 mag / 30.5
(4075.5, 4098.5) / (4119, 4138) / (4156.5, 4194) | -0.01 mag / 29.5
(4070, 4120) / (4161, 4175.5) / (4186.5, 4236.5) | 0.03 mag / 30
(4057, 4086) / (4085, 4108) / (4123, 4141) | 0.05 mag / 29.3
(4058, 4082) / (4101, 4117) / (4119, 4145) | 0.05 mag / 28.8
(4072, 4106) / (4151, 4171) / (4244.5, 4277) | -0.05 mag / 28.5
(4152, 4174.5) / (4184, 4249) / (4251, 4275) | -0.05 mag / 29.7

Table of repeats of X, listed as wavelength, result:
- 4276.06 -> 23.05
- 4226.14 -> 22.72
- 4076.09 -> 18.57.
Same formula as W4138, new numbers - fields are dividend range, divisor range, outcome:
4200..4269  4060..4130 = 1.16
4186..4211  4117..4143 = 1.09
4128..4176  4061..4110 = 1.06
